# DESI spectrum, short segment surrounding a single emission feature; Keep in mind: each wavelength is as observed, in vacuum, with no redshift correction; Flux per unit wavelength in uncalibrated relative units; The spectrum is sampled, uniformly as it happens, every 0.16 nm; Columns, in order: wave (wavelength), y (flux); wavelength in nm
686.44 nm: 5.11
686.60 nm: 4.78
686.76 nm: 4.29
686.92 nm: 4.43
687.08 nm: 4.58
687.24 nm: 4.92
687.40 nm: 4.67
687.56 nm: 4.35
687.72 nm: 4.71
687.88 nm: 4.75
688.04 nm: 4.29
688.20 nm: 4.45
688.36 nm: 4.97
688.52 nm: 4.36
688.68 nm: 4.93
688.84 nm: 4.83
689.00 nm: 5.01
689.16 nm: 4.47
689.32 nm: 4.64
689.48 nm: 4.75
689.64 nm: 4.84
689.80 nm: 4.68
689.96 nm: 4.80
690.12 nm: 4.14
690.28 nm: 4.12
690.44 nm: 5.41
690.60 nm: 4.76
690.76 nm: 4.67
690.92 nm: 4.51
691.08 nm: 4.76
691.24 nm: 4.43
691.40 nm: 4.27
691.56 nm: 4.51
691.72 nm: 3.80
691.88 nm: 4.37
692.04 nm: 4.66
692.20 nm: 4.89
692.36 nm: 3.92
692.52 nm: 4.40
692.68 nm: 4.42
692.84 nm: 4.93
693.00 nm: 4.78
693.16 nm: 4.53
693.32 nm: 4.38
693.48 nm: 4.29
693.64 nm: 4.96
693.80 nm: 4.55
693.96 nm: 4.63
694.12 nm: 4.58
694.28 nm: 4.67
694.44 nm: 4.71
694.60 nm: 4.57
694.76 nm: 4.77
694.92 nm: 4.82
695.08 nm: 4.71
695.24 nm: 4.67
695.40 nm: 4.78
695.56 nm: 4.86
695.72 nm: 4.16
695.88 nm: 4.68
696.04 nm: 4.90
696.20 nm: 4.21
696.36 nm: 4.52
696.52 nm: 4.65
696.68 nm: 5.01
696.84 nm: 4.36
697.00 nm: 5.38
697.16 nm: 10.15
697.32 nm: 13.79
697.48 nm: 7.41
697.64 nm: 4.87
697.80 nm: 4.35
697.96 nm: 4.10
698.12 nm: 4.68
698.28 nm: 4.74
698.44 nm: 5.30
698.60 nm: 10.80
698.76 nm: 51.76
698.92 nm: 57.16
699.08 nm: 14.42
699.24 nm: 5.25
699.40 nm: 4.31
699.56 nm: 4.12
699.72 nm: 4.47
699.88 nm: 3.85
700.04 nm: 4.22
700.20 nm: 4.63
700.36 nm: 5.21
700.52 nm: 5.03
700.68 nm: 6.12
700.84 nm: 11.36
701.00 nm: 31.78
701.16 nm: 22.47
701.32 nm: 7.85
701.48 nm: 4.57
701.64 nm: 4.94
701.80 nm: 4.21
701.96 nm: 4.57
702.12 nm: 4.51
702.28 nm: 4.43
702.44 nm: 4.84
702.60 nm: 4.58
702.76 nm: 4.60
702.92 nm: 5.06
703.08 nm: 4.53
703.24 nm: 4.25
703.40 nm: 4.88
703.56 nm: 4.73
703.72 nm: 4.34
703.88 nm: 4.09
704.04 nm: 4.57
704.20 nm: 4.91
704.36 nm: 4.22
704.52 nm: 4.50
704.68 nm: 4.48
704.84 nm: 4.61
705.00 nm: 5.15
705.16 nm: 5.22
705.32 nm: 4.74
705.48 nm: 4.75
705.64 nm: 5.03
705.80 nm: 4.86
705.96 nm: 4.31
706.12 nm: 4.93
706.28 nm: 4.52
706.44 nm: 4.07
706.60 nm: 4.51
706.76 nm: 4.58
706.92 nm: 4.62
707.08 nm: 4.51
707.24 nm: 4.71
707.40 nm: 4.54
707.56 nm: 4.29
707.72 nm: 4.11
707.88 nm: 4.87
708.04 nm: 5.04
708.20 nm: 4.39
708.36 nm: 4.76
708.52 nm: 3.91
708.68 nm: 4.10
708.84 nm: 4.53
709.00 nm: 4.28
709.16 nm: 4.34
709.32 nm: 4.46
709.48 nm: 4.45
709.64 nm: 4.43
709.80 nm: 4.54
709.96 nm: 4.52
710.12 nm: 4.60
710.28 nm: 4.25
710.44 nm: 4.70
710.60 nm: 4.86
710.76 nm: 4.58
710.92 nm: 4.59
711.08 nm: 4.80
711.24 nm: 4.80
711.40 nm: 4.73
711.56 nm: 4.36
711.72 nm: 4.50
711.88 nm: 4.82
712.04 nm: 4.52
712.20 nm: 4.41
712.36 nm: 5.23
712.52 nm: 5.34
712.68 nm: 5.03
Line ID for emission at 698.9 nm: H-alpha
